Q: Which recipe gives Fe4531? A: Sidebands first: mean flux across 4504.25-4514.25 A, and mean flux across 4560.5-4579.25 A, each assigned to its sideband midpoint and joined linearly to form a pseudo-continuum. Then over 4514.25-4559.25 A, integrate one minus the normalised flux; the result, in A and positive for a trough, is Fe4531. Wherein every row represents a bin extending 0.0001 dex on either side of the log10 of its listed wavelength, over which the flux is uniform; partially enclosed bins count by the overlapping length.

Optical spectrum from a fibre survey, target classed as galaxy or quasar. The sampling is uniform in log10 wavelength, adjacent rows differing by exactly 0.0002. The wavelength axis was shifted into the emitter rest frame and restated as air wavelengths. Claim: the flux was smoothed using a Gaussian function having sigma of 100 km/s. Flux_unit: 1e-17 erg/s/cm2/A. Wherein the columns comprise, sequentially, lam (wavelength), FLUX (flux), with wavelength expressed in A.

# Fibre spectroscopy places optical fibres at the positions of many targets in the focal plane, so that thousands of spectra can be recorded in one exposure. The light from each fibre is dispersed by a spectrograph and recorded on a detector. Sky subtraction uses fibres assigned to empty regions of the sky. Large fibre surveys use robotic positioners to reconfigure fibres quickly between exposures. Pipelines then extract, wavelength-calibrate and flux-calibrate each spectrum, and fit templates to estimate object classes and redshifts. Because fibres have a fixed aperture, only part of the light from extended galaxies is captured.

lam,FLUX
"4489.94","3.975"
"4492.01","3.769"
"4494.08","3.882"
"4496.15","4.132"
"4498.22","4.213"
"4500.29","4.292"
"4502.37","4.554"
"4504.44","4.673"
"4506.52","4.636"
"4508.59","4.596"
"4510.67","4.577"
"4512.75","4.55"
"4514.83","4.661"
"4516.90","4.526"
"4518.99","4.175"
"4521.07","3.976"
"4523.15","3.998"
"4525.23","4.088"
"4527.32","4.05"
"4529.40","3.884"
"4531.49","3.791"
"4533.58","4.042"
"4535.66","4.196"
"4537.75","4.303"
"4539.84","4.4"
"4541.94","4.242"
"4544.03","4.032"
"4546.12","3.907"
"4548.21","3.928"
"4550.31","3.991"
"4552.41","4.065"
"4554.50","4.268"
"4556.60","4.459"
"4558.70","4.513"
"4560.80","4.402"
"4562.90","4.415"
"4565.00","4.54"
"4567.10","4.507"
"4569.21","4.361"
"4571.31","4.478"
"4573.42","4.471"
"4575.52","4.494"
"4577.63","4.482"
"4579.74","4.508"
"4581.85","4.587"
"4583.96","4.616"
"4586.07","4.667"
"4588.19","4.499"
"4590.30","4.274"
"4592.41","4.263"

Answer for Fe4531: 3.9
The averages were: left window 4.6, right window 4.47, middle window 4.15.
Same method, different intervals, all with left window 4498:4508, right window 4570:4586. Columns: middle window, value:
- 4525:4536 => 1.3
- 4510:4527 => 0.8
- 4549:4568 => 0.7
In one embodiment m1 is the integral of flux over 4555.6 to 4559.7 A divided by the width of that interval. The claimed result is 4.48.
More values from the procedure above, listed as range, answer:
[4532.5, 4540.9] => 4.23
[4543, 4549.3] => 3.96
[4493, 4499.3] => 4.08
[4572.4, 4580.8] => 4.49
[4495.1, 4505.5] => 4.37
